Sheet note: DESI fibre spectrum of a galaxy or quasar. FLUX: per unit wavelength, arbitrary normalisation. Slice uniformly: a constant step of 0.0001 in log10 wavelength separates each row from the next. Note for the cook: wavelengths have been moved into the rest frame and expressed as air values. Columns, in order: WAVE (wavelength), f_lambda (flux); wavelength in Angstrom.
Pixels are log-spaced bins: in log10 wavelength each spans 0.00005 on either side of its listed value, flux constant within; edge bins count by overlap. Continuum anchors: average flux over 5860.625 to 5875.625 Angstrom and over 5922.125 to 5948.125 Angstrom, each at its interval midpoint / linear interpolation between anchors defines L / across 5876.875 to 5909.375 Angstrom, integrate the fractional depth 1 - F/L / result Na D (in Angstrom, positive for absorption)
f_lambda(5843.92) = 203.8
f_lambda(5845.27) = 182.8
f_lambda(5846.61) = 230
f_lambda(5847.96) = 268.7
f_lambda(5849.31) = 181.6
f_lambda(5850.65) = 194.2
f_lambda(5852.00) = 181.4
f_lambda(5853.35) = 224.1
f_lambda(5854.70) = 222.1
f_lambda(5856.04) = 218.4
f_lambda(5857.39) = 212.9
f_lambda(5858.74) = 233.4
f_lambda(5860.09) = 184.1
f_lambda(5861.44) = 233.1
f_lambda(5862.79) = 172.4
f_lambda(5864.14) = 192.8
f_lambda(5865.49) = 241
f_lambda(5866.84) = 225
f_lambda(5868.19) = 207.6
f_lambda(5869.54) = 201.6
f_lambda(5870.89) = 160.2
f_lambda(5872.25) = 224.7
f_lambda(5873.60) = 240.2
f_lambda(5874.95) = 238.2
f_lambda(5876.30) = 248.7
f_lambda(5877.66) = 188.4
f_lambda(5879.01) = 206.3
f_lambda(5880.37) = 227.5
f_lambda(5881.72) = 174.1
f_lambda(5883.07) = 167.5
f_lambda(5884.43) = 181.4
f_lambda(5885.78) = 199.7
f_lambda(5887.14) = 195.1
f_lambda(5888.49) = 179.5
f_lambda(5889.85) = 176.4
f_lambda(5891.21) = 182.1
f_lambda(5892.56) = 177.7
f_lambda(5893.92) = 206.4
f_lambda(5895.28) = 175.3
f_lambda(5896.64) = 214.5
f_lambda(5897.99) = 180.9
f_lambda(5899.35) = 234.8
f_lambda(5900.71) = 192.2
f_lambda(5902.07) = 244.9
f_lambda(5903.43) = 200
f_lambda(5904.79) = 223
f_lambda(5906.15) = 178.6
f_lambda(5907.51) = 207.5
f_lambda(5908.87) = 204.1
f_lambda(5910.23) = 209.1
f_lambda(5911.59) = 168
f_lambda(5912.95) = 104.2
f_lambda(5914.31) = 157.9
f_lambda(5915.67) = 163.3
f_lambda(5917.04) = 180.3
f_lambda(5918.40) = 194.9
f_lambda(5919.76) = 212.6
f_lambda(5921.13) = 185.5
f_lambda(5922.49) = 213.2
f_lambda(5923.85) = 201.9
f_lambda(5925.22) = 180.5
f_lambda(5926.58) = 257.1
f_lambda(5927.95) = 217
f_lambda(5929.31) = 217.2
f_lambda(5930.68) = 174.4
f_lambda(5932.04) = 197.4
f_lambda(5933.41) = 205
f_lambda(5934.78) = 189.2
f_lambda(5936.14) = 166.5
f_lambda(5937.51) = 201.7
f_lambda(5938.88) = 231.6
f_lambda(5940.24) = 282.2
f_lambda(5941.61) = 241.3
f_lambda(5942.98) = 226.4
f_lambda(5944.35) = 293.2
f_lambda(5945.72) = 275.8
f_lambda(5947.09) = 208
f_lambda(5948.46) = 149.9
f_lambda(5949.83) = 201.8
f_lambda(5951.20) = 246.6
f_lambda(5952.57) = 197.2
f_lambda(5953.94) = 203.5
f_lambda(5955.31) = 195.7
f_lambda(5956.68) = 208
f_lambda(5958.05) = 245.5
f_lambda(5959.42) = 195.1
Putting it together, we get 2.7 Angstrom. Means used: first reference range 212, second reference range 219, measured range 197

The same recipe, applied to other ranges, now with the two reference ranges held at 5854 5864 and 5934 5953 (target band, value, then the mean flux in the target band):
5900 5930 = 3.1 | 196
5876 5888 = 0.9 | 197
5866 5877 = -0.3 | 219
